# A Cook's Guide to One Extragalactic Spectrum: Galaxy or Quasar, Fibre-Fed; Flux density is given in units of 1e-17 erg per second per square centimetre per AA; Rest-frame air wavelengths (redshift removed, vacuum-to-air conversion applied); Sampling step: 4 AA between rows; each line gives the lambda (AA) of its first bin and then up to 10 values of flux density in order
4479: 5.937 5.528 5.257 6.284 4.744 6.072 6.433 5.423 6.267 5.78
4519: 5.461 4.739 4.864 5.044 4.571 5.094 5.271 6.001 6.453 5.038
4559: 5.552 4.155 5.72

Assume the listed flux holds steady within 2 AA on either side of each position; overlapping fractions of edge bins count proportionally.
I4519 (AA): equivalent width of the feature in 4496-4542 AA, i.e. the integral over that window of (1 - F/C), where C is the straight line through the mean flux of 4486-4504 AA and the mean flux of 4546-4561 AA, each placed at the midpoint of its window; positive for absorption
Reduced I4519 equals 2.7 AA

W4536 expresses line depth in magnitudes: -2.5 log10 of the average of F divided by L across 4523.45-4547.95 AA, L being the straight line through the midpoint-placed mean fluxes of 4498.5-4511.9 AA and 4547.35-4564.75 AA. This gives 0.113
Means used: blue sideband 6.03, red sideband 5.38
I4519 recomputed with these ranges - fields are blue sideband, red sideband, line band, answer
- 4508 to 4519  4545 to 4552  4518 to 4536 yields 3.2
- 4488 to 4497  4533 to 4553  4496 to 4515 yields -1.6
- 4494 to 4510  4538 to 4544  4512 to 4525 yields 0.3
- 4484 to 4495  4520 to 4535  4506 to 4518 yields -1.6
